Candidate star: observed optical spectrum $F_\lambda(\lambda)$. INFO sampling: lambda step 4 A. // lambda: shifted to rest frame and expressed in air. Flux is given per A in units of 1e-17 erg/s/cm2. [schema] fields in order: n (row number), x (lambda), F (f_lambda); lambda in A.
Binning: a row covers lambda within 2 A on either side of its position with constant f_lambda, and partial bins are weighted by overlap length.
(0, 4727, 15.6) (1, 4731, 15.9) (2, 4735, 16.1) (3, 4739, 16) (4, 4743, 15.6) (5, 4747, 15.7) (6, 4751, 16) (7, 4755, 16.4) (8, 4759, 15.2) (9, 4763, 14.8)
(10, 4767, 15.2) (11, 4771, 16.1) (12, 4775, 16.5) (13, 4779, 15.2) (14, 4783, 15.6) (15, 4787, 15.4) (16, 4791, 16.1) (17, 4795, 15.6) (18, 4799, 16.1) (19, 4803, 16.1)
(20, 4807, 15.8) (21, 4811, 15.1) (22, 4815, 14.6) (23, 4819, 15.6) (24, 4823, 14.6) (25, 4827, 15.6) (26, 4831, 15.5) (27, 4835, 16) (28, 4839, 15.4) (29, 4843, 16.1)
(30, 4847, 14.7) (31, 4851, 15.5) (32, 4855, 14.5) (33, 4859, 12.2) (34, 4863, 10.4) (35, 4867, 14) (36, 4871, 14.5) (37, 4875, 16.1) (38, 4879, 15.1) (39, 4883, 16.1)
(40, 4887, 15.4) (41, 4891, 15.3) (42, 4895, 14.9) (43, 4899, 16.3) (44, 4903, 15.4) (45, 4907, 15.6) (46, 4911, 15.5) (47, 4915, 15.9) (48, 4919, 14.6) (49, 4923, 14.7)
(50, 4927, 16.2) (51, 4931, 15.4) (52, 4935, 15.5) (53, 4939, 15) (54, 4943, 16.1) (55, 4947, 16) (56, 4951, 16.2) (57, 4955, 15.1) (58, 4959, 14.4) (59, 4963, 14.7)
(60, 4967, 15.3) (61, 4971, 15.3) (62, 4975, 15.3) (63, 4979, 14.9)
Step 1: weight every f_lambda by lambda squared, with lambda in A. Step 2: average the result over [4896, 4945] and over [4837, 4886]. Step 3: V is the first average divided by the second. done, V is 1.09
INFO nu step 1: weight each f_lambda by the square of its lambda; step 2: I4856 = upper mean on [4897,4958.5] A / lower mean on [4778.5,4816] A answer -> 1.05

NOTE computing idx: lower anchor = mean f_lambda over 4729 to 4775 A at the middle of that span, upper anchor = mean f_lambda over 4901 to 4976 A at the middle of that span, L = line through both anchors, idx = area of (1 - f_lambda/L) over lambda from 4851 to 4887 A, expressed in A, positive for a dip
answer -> 2.9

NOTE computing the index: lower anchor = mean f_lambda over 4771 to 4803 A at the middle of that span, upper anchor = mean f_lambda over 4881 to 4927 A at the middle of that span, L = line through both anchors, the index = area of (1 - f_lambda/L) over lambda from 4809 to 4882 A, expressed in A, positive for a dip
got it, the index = 4.1 A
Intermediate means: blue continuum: 15.8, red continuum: 15.5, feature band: 14.8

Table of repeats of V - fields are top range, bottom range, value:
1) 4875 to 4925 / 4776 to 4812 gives 1.03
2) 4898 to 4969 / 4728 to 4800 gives 1.05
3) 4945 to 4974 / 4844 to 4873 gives 1.16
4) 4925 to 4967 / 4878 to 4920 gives 1.02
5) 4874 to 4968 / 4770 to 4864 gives 1.06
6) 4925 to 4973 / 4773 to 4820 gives 1.05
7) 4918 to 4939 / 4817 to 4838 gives 1.03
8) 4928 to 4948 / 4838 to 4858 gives 1.07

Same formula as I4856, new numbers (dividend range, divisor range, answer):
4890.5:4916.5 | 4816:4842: 1.04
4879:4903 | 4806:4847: 1.04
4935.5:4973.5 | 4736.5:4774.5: 1.06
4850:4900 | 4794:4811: 0.95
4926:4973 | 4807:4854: 1.06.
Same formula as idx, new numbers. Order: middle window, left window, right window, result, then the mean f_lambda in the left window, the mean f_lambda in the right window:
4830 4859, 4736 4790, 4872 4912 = 0.8 A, 15.7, 15.5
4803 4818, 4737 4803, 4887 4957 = 0.3 A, 15.7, 15.5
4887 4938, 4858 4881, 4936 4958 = -2.2 A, 13.8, 15.6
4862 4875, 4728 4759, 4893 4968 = 1.6 A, 15.9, 15.4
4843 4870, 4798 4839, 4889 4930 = 2.9 A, 15.5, 15.4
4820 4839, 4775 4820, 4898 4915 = 0.2 A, 15.6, 15.7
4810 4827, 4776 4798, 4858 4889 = 0.1 A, 15.6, 14.3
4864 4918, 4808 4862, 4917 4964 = -0.4 A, 15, 15.3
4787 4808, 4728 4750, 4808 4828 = -0.8 A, 15.9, 15.1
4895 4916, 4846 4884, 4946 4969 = -1.4 A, 14.3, 15.3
